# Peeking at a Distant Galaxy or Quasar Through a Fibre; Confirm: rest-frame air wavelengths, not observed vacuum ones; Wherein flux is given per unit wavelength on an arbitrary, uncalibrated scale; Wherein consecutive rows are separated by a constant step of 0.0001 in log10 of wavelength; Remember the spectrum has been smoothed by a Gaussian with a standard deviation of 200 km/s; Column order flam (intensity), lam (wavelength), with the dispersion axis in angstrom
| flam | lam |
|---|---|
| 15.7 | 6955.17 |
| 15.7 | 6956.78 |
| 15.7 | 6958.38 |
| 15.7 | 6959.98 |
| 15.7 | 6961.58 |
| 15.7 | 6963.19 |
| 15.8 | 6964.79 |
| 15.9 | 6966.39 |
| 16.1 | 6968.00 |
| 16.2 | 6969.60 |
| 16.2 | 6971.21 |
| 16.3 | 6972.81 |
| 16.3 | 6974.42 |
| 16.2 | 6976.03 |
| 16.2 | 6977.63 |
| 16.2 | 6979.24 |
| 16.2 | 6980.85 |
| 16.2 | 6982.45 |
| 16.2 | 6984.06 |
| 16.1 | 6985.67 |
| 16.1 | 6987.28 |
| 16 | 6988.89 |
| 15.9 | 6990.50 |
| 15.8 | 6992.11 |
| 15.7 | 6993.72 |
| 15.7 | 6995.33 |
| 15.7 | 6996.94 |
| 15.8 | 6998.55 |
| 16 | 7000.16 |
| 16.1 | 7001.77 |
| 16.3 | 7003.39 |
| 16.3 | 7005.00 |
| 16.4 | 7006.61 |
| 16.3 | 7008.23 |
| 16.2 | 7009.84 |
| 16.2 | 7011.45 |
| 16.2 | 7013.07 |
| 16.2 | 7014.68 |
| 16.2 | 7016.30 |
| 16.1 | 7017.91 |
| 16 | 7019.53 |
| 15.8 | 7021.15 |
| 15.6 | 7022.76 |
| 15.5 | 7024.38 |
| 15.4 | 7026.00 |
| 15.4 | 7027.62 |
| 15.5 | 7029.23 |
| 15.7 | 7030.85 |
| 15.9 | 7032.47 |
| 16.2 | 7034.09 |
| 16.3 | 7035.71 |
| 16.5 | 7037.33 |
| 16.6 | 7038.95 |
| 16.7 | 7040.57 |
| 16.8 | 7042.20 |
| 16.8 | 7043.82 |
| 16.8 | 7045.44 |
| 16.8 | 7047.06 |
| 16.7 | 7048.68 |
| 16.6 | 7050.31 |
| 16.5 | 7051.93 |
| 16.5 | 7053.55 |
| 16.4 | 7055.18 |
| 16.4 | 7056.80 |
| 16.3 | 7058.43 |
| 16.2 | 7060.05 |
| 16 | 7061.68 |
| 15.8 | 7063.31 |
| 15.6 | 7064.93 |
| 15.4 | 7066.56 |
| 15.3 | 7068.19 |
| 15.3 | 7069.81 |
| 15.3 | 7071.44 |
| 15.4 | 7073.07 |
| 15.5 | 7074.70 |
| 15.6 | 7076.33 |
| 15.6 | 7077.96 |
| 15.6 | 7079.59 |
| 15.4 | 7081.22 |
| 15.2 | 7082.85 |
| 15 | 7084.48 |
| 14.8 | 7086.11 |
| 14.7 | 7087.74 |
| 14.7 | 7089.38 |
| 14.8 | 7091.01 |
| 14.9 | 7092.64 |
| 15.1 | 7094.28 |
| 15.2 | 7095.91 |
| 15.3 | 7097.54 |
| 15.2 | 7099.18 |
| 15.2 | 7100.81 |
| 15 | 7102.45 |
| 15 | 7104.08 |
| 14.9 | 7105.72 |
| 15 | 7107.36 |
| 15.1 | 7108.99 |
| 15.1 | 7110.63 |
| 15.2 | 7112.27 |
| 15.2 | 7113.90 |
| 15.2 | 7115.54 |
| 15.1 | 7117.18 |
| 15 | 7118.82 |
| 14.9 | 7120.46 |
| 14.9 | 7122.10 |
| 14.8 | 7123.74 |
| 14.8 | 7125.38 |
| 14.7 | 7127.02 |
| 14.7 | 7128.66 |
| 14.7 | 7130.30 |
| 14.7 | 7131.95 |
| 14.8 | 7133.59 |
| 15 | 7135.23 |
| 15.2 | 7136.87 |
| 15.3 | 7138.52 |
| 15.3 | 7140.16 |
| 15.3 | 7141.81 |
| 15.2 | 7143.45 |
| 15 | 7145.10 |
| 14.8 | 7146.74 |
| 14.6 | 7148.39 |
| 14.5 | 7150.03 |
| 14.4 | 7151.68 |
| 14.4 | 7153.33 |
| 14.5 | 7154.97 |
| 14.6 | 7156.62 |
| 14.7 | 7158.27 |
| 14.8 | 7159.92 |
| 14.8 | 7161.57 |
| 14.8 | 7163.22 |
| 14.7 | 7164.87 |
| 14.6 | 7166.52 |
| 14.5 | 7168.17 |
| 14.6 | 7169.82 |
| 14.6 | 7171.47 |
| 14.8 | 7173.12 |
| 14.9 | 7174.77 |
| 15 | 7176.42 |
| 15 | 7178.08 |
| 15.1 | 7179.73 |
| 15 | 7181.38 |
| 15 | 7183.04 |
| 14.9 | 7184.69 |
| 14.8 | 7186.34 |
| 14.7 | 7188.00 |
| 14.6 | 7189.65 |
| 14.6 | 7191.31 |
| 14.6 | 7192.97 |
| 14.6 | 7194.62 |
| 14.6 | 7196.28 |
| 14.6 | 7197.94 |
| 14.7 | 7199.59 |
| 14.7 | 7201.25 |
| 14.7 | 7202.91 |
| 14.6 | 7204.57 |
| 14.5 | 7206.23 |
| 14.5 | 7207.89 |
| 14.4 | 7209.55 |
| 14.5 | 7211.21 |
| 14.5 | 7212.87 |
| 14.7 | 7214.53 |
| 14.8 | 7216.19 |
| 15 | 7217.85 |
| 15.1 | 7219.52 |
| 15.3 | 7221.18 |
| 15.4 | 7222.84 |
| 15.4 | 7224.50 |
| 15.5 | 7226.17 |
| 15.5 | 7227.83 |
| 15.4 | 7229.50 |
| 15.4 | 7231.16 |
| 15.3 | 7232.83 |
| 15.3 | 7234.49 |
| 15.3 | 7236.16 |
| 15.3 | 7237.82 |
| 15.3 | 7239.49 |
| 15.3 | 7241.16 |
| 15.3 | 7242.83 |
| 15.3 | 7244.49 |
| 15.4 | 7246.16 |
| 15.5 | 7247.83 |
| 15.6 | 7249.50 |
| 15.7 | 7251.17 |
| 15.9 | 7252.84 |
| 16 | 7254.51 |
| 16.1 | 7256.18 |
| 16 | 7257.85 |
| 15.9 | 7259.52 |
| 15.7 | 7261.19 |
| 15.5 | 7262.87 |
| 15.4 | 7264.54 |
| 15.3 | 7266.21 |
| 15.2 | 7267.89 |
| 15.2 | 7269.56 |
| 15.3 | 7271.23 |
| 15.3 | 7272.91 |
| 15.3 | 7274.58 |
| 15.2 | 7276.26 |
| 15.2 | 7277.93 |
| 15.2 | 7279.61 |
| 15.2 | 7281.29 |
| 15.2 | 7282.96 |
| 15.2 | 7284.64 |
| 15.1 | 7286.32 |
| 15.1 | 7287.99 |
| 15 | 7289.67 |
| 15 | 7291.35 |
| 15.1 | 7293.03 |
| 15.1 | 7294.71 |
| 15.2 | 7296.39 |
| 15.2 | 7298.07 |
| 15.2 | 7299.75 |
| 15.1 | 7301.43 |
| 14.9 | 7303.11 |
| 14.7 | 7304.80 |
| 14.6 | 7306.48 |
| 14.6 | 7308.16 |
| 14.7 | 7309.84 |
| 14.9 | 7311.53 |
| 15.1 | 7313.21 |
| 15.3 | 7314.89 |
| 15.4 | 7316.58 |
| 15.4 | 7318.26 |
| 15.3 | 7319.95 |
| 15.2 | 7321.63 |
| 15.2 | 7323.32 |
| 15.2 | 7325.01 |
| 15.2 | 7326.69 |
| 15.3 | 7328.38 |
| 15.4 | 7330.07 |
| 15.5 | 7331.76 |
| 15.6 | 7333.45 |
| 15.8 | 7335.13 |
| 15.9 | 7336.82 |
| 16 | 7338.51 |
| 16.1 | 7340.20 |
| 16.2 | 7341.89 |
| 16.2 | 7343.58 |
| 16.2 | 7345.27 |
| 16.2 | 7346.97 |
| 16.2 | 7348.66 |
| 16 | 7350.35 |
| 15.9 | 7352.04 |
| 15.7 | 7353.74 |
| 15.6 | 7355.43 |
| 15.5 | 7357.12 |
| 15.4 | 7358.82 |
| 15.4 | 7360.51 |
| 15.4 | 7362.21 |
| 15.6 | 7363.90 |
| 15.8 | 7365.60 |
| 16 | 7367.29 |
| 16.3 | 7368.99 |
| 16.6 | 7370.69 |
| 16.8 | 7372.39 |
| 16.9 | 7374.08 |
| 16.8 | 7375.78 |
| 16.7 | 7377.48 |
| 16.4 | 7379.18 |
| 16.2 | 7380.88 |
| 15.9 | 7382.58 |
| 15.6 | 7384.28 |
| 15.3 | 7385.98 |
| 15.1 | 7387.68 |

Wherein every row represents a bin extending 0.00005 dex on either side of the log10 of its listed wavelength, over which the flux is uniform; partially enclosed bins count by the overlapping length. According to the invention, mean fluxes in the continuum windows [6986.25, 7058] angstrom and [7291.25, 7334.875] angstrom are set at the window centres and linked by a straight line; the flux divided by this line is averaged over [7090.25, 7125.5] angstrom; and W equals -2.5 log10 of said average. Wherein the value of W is 0.06 mag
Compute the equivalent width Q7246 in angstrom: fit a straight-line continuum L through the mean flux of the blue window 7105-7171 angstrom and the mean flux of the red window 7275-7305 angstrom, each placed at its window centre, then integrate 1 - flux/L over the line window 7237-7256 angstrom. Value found -0.62 angstrom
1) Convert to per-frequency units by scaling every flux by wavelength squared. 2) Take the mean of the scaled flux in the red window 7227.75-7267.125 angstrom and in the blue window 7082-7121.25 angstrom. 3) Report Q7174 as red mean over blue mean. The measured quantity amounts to 1.08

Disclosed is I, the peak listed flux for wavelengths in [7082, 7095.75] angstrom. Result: 15.2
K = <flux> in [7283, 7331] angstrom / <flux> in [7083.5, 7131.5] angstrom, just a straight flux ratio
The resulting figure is 1.01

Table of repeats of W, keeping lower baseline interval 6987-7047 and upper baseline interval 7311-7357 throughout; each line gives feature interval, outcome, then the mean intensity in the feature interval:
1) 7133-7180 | 0.08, 14.8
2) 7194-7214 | 0.09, 14.6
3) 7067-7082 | 0.04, 15.4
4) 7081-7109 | 0.07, 15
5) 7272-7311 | 0.05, 15.1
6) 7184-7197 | 0.08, 14.7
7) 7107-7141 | 0.07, 15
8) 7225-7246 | 0.03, 15.4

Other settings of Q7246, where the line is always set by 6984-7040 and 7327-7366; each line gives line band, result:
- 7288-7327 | 1.79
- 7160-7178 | 1.30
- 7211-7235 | 1.06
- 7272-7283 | 0.41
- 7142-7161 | 1.43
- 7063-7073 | 0.33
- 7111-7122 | 0.58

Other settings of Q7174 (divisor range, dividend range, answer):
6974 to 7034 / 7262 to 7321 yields 1.03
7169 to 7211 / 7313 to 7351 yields 1.11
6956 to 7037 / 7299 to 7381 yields 1.08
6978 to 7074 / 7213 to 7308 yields 1.02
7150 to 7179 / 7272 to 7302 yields 1.07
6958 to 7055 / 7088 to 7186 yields 0.96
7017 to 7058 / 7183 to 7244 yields 0.97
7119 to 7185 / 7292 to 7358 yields 1.09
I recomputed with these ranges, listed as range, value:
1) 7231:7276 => 16.1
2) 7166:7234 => 15.5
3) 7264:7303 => 15.4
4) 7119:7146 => 15.3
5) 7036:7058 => 16.8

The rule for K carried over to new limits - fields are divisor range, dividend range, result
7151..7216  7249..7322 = 1.04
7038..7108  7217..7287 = 0.98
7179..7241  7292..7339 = 1.02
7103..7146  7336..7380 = 1.07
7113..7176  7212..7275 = 1.04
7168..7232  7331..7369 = 1.07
